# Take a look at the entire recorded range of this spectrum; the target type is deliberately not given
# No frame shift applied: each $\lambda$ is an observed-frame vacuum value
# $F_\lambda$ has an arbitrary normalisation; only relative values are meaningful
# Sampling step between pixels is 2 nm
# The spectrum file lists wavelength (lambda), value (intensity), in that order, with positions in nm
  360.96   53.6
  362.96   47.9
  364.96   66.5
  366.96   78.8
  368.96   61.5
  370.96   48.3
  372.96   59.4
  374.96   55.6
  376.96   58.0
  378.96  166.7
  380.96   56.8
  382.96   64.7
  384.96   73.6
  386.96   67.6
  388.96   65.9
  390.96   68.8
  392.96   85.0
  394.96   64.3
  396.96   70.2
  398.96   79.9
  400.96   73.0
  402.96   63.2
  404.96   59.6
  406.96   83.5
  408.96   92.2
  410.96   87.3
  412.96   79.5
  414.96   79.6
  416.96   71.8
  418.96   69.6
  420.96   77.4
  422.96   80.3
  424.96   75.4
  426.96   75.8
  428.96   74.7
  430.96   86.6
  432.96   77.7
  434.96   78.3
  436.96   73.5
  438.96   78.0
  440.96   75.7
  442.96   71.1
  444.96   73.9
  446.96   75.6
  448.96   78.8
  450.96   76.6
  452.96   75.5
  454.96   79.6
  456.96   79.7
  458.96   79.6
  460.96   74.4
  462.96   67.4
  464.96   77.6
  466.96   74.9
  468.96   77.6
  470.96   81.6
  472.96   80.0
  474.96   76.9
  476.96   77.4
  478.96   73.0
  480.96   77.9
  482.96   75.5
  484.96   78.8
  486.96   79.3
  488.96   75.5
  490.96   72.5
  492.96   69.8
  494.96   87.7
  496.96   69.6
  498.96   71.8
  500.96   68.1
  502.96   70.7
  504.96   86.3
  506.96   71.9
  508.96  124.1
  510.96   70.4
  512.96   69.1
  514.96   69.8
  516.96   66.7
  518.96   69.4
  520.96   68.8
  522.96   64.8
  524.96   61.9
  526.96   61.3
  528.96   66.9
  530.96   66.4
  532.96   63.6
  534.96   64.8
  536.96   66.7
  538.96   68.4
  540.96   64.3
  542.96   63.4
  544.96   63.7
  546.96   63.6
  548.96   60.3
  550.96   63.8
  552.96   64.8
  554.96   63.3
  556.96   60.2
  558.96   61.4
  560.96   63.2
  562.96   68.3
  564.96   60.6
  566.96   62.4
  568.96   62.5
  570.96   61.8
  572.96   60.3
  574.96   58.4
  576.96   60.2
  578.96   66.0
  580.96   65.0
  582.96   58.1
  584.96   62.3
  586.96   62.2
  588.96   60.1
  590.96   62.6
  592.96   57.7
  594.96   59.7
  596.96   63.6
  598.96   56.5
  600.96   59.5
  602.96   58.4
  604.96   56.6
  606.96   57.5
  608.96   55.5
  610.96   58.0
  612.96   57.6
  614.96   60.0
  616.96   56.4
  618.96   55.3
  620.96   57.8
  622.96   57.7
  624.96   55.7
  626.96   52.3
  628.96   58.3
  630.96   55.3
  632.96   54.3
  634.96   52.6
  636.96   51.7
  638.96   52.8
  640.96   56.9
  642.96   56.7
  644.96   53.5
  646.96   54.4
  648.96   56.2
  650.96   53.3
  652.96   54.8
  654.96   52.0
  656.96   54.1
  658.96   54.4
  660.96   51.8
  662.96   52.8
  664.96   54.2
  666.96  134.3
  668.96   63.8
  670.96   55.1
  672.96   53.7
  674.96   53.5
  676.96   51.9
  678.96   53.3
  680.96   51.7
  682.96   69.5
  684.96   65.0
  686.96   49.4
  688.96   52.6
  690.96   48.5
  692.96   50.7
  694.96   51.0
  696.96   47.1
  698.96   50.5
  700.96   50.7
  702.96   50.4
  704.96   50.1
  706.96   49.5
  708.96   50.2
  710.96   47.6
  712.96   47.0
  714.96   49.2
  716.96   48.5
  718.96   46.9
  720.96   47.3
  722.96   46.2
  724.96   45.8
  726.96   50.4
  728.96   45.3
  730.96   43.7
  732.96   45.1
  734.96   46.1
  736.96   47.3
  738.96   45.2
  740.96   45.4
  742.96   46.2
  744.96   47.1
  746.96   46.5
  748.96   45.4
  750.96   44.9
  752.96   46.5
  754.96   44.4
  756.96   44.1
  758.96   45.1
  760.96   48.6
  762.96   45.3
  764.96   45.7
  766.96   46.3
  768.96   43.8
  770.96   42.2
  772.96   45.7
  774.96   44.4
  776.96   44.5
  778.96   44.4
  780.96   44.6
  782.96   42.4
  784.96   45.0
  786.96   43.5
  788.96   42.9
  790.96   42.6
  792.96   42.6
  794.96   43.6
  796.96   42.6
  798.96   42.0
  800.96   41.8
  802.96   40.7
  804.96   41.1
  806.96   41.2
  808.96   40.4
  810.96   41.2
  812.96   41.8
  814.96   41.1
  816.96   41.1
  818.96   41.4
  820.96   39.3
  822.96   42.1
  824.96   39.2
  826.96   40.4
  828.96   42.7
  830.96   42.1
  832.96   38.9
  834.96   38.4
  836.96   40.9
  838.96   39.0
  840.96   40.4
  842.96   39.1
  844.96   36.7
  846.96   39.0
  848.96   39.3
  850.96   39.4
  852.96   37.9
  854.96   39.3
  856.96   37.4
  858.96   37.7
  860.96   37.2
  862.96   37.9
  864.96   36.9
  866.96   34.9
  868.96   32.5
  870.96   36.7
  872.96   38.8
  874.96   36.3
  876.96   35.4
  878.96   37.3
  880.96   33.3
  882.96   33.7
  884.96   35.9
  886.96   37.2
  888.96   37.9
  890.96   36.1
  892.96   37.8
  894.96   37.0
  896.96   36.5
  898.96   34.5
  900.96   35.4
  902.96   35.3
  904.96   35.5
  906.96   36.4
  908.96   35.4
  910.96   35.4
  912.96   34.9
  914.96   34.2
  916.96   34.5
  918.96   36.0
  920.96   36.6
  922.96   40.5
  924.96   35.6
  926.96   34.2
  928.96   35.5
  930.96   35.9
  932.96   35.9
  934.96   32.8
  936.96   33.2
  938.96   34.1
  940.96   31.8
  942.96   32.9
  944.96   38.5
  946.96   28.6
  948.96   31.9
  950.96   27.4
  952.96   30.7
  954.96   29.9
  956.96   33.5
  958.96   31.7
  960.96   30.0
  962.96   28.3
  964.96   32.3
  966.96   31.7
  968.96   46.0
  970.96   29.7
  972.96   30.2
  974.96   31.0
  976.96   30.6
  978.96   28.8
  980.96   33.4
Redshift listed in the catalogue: 0.017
